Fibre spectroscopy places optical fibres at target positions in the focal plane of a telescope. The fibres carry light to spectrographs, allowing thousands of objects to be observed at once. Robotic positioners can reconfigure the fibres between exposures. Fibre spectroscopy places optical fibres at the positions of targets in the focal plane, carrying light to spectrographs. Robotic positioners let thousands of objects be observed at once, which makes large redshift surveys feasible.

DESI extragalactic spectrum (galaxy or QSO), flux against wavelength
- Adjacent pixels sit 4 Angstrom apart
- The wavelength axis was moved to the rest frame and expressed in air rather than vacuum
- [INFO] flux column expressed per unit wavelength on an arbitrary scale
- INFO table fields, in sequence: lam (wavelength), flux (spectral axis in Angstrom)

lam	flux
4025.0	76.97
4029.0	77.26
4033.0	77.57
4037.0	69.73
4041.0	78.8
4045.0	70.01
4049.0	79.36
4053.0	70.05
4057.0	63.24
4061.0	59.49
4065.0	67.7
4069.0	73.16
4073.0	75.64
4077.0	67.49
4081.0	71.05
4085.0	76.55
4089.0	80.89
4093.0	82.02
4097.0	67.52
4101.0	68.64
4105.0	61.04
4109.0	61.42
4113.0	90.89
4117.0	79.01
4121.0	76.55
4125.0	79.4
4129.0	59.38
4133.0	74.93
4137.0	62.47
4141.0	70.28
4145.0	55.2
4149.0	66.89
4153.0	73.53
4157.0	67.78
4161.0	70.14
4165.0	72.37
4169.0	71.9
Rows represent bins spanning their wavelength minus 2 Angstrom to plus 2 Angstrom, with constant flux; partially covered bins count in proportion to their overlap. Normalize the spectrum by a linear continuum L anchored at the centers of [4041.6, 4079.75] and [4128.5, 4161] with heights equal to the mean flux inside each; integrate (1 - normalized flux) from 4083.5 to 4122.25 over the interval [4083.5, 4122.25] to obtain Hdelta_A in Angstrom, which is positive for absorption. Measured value -3.40 Angstrom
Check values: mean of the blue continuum 69.9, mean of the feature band 74.4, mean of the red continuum 66.9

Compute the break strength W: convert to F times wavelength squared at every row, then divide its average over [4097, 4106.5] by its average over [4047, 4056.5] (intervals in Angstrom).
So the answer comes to 0.92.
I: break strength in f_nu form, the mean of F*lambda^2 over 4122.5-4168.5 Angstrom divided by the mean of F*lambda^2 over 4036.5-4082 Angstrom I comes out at 1.02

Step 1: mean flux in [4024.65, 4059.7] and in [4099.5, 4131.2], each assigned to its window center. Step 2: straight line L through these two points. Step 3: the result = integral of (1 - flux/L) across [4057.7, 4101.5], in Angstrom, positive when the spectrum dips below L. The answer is 0.6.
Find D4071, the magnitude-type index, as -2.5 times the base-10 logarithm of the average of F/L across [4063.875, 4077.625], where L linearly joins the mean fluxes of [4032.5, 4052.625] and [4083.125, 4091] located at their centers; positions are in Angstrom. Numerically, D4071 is 0.08 mag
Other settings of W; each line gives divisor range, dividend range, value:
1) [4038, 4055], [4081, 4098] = 1.05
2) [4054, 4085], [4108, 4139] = 1.09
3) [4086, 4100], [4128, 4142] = 0.90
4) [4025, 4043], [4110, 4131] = 1.05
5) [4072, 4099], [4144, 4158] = 0.92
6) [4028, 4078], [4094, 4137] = 1.03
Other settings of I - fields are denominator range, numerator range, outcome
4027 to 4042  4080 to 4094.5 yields 1.06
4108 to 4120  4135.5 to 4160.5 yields 0.86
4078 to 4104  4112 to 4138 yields 1.03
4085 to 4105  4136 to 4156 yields 0.92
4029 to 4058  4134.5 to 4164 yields 0.96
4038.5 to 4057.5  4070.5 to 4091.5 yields 1.04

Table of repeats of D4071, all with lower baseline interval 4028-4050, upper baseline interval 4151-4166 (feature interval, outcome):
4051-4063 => 0.161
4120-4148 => 0.059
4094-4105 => 0.076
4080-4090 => -0.039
